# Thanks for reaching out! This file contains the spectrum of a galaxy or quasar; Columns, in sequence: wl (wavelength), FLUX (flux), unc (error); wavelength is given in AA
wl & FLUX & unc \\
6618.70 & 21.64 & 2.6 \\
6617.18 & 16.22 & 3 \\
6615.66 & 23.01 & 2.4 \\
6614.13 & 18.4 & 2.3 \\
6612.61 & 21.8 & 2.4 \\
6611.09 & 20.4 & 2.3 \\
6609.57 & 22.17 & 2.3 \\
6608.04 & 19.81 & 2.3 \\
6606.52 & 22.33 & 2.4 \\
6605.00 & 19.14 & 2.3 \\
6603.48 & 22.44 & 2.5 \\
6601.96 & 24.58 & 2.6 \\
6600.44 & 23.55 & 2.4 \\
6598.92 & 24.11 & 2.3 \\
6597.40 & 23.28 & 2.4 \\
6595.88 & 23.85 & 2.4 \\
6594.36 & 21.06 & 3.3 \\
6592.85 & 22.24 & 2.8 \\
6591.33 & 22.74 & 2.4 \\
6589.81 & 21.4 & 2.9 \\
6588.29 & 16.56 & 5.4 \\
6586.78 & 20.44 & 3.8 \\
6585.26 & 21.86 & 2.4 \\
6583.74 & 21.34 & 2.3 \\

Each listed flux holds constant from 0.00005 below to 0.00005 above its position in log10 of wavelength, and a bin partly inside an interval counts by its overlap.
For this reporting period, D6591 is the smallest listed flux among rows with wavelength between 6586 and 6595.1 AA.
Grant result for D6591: 16.56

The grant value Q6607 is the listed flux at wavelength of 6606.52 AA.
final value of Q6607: 22.33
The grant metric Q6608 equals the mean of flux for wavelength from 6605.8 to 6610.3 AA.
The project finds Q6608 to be 21.4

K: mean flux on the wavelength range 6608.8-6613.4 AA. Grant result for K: 21.4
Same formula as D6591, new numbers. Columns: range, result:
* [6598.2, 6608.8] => 19.14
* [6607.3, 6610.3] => 19.81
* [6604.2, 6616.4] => 18.4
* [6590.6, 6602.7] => 21.06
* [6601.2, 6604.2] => 22.44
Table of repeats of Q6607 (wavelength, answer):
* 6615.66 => 23.01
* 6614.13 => 18.4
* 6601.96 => 24.58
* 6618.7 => 21.64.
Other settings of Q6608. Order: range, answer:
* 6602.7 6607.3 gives 21.3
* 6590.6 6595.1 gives 22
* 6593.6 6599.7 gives 23.1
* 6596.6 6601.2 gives 23.6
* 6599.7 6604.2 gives 23.5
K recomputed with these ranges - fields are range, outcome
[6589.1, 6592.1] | 22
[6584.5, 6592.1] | 20.6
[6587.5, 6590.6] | 19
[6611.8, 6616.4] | 21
